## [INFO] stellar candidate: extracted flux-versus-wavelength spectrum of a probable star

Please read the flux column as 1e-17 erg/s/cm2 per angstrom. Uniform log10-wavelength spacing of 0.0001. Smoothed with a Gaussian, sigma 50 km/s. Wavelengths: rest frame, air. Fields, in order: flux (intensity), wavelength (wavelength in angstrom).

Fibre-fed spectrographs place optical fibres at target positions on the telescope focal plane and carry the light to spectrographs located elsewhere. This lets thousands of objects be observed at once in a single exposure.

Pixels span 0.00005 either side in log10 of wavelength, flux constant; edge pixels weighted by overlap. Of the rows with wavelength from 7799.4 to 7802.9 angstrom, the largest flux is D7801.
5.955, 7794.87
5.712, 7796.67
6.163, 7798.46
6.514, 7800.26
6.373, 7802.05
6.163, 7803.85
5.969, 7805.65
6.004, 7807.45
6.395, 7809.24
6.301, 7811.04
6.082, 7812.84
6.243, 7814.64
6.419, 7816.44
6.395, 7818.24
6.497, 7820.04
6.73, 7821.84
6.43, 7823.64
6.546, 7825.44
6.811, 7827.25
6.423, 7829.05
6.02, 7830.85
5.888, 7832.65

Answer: 6.514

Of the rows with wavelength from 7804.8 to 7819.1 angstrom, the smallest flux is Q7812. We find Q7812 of 5.969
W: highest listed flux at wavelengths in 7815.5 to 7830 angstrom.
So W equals 6.811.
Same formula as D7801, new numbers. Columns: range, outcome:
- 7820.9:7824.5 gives 6.73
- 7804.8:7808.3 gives 6.004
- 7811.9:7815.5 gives 6.243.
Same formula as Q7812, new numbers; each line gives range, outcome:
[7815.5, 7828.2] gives 6.395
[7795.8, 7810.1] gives 5.712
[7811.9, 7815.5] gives 6.082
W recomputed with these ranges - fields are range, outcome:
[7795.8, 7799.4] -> 6.163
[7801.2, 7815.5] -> 6.395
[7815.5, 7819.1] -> 6.419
